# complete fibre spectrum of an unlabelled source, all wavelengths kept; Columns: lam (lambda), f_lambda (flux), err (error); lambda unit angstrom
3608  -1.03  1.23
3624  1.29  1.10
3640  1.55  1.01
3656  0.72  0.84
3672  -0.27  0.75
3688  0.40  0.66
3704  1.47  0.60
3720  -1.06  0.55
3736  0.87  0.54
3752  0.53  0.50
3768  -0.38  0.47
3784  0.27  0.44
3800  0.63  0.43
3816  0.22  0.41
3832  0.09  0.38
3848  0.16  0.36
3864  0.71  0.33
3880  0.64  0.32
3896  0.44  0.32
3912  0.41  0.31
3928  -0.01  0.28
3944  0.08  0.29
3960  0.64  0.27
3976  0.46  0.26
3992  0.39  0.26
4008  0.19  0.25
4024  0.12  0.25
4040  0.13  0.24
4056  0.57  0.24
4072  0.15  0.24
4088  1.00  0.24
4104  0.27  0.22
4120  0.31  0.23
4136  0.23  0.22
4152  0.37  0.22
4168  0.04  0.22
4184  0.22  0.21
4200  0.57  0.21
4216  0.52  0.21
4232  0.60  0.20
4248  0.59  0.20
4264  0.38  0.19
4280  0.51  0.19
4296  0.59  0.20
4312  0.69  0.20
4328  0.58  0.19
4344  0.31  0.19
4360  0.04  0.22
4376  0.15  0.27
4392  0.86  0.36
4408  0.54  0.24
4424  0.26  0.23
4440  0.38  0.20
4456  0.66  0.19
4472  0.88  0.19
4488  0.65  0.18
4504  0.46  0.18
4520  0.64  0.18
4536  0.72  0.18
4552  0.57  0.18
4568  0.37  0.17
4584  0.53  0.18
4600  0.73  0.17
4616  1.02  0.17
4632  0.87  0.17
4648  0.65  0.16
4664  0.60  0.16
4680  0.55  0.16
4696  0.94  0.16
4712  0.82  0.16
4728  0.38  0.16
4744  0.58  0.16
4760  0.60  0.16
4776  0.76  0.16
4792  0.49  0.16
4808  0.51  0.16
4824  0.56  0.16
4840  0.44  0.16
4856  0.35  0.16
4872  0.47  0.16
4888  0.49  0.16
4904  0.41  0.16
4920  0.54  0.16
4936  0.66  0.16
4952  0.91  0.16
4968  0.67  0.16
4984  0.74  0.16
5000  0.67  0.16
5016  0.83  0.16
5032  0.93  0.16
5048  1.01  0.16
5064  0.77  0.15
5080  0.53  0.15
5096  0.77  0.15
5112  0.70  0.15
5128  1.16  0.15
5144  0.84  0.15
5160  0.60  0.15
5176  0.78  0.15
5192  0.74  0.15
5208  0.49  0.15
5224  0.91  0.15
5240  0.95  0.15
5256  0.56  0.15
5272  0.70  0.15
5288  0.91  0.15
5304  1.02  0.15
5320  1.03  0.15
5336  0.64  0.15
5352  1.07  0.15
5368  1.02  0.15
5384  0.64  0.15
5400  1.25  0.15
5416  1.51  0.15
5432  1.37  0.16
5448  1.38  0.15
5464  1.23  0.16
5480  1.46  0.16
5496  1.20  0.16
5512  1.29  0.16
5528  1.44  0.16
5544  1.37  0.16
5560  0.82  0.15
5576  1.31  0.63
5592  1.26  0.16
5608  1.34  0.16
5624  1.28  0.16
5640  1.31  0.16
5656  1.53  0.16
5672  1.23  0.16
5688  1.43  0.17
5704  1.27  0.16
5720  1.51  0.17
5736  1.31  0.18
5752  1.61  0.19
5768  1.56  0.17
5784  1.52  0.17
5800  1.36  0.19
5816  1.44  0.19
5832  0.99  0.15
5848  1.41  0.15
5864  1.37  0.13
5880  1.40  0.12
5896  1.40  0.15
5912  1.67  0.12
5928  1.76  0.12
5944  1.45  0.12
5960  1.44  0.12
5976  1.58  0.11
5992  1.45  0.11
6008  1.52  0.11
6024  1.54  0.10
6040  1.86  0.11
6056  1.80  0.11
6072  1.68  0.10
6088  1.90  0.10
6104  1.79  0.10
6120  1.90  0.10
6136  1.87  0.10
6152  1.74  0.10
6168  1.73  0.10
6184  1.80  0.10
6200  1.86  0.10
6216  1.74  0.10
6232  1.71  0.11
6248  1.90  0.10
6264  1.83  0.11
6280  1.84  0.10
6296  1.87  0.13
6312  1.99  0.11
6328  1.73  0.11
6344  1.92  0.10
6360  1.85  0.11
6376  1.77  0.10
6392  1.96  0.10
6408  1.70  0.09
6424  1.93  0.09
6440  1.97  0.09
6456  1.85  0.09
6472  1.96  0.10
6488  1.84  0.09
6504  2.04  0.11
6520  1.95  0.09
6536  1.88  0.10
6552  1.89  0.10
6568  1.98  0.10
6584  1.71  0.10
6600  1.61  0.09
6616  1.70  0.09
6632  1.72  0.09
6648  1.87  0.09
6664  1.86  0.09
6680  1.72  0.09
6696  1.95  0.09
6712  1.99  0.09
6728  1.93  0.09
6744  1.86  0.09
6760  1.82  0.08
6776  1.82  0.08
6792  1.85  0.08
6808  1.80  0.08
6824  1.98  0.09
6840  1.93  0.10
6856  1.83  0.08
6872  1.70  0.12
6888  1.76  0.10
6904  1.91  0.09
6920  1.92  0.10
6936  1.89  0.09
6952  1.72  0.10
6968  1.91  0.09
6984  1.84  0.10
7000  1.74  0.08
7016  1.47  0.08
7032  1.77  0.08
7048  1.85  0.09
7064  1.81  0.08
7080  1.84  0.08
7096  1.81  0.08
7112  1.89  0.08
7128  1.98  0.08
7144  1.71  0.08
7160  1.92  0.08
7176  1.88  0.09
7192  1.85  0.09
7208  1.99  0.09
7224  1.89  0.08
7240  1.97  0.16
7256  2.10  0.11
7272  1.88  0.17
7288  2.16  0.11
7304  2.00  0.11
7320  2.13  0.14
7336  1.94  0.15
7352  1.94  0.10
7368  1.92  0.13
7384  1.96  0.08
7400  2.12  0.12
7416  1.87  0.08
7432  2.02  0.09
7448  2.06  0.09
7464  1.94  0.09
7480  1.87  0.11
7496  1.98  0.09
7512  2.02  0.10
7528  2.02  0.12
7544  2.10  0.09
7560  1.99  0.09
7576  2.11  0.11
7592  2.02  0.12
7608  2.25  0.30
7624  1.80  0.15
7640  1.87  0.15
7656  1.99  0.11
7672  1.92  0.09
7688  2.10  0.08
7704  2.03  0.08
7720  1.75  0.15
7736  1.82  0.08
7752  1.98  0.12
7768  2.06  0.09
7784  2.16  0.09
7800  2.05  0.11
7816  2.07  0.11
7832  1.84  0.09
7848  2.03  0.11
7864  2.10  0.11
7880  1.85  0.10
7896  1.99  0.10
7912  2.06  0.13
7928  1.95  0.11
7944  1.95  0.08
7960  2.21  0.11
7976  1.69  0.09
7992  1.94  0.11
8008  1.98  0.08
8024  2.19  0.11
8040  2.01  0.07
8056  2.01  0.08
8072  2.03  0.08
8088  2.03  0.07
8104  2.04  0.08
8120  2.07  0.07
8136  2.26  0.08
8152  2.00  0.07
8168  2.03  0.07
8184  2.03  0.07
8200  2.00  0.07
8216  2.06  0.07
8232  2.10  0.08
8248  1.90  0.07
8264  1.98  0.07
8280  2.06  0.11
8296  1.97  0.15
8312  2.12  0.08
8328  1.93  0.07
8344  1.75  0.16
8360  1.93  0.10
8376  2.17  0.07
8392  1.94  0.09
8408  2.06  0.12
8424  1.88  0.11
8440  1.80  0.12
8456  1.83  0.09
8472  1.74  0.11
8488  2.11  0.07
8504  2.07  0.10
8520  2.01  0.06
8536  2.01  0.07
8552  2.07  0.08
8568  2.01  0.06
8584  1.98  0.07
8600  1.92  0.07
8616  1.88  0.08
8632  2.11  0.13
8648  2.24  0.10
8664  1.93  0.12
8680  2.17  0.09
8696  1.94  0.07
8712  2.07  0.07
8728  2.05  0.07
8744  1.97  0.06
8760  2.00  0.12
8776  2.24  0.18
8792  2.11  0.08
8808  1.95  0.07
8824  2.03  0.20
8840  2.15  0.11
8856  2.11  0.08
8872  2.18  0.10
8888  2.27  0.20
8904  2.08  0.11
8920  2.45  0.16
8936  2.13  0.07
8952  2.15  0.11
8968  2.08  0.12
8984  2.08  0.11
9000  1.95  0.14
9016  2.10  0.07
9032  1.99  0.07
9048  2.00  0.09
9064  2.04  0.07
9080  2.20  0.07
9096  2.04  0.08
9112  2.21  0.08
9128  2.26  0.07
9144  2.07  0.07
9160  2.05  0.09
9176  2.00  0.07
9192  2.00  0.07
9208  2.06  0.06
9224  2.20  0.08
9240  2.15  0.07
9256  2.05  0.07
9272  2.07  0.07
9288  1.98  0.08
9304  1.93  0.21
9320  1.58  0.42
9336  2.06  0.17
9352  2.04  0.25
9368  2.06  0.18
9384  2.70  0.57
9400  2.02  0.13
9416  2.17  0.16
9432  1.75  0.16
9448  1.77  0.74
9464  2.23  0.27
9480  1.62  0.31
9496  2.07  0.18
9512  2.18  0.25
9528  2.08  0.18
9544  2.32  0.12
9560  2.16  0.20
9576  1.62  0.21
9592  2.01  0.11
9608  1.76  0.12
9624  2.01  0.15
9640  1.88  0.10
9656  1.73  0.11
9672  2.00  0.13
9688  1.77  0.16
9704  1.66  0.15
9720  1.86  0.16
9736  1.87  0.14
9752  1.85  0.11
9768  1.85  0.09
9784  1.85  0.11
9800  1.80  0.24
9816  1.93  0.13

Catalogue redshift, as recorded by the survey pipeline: 0.355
